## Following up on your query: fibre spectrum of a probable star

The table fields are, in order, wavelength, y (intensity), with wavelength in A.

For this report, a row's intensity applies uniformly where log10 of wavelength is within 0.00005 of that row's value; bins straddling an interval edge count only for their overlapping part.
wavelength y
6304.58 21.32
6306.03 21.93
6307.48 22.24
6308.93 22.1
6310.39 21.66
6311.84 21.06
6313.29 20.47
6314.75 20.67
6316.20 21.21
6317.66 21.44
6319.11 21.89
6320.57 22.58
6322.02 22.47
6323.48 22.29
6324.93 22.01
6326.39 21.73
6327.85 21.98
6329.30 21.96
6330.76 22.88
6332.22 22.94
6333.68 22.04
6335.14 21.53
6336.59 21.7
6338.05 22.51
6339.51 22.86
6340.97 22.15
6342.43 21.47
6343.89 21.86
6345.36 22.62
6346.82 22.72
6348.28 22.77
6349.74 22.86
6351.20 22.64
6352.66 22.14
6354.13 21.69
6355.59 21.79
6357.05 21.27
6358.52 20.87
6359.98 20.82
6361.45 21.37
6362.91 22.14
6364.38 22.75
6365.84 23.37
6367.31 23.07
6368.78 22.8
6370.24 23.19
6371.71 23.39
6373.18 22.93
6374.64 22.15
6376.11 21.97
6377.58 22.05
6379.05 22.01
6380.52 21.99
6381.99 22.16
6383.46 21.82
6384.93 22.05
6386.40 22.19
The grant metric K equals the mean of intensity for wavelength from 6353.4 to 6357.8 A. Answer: 21.6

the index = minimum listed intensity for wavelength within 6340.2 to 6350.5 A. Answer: 21.47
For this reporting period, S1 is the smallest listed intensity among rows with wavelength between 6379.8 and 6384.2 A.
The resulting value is 21.82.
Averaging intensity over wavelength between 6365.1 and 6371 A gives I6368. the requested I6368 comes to 23.1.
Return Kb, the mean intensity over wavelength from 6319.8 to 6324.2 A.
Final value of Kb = 22.4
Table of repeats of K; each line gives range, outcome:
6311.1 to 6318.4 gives 21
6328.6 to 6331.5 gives 22.4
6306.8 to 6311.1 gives 22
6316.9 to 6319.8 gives 21.7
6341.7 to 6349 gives 22.3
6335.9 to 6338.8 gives 22.1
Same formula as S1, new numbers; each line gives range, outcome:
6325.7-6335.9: 21.53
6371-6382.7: 21.97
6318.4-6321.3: 21.89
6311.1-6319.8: 20.47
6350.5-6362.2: 20.82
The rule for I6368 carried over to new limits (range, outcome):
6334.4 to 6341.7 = 22.2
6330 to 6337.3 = 22.2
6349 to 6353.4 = 22.5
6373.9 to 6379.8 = 22.1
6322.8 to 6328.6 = 22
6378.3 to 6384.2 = 22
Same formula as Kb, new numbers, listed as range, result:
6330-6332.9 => 22.9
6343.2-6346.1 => 22.2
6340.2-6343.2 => 21.8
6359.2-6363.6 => 21.4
